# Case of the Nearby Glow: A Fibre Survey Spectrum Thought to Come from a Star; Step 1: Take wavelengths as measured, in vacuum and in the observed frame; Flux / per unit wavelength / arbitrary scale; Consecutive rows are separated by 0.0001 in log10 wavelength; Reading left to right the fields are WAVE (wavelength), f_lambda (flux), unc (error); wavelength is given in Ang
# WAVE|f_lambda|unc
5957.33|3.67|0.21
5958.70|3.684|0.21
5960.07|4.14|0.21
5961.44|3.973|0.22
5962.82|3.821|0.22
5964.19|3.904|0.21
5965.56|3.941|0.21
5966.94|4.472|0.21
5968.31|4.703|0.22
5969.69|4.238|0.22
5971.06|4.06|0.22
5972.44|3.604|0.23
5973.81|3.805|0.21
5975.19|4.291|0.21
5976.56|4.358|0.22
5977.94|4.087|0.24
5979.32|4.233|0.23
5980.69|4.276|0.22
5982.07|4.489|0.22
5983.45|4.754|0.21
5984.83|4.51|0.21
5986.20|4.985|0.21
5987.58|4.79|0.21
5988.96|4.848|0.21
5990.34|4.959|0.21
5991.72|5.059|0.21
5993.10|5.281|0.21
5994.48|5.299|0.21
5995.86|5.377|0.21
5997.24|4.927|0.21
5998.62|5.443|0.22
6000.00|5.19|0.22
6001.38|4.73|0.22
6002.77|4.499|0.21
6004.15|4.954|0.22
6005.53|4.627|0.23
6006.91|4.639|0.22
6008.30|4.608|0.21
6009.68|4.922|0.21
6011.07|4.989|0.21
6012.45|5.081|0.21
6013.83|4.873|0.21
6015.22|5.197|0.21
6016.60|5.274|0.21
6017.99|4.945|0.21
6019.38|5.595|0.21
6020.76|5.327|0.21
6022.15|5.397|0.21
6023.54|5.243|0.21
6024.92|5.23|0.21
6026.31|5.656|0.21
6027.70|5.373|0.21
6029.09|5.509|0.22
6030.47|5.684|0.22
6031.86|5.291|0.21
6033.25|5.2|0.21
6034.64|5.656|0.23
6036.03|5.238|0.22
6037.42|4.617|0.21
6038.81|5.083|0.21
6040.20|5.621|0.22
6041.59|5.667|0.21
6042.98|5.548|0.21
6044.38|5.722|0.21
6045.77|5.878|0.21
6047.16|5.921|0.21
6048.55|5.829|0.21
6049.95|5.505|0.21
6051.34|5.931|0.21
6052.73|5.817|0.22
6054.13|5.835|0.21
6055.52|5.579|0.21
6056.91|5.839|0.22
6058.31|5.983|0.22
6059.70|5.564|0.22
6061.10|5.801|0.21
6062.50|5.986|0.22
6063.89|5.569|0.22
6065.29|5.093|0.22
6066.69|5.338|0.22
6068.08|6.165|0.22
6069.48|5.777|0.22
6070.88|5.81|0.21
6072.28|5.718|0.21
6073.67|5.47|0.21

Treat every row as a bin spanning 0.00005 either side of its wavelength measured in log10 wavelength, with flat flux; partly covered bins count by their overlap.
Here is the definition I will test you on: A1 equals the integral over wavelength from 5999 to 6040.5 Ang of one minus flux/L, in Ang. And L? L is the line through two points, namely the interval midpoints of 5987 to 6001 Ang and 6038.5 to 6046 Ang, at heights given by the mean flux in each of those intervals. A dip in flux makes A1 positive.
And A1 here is 1.8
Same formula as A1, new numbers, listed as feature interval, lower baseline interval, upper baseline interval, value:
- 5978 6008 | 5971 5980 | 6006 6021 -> -2.20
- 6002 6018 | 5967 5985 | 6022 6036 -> 0.40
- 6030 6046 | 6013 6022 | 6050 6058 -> 0.34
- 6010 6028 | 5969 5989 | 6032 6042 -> -0.87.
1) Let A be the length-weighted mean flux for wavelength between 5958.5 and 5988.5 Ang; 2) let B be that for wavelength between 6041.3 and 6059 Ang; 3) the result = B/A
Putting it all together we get 1.36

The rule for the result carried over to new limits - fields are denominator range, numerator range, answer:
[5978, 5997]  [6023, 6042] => 1.11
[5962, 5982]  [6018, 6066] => 1.34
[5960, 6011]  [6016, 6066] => 1.21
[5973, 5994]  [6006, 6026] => 1.11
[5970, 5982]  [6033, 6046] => 1.32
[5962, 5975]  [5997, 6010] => 1.19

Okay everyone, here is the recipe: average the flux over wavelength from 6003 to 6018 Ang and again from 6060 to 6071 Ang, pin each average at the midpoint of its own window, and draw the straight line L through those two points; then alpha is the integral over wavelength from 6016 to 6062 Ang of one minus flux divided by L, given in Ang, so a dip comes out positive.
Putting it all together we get -1.9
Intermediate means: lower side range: 4.91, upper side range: 5.68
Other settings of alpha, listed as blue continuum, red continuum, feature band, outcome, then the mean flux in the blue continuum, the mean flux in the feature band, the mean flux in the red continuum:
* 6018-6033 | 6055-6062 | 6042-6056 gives -0.25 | 5.4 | 5.76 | 5.76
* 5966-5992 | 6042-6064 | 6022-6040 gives 0.15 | 4.43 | 5.33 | 5.77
